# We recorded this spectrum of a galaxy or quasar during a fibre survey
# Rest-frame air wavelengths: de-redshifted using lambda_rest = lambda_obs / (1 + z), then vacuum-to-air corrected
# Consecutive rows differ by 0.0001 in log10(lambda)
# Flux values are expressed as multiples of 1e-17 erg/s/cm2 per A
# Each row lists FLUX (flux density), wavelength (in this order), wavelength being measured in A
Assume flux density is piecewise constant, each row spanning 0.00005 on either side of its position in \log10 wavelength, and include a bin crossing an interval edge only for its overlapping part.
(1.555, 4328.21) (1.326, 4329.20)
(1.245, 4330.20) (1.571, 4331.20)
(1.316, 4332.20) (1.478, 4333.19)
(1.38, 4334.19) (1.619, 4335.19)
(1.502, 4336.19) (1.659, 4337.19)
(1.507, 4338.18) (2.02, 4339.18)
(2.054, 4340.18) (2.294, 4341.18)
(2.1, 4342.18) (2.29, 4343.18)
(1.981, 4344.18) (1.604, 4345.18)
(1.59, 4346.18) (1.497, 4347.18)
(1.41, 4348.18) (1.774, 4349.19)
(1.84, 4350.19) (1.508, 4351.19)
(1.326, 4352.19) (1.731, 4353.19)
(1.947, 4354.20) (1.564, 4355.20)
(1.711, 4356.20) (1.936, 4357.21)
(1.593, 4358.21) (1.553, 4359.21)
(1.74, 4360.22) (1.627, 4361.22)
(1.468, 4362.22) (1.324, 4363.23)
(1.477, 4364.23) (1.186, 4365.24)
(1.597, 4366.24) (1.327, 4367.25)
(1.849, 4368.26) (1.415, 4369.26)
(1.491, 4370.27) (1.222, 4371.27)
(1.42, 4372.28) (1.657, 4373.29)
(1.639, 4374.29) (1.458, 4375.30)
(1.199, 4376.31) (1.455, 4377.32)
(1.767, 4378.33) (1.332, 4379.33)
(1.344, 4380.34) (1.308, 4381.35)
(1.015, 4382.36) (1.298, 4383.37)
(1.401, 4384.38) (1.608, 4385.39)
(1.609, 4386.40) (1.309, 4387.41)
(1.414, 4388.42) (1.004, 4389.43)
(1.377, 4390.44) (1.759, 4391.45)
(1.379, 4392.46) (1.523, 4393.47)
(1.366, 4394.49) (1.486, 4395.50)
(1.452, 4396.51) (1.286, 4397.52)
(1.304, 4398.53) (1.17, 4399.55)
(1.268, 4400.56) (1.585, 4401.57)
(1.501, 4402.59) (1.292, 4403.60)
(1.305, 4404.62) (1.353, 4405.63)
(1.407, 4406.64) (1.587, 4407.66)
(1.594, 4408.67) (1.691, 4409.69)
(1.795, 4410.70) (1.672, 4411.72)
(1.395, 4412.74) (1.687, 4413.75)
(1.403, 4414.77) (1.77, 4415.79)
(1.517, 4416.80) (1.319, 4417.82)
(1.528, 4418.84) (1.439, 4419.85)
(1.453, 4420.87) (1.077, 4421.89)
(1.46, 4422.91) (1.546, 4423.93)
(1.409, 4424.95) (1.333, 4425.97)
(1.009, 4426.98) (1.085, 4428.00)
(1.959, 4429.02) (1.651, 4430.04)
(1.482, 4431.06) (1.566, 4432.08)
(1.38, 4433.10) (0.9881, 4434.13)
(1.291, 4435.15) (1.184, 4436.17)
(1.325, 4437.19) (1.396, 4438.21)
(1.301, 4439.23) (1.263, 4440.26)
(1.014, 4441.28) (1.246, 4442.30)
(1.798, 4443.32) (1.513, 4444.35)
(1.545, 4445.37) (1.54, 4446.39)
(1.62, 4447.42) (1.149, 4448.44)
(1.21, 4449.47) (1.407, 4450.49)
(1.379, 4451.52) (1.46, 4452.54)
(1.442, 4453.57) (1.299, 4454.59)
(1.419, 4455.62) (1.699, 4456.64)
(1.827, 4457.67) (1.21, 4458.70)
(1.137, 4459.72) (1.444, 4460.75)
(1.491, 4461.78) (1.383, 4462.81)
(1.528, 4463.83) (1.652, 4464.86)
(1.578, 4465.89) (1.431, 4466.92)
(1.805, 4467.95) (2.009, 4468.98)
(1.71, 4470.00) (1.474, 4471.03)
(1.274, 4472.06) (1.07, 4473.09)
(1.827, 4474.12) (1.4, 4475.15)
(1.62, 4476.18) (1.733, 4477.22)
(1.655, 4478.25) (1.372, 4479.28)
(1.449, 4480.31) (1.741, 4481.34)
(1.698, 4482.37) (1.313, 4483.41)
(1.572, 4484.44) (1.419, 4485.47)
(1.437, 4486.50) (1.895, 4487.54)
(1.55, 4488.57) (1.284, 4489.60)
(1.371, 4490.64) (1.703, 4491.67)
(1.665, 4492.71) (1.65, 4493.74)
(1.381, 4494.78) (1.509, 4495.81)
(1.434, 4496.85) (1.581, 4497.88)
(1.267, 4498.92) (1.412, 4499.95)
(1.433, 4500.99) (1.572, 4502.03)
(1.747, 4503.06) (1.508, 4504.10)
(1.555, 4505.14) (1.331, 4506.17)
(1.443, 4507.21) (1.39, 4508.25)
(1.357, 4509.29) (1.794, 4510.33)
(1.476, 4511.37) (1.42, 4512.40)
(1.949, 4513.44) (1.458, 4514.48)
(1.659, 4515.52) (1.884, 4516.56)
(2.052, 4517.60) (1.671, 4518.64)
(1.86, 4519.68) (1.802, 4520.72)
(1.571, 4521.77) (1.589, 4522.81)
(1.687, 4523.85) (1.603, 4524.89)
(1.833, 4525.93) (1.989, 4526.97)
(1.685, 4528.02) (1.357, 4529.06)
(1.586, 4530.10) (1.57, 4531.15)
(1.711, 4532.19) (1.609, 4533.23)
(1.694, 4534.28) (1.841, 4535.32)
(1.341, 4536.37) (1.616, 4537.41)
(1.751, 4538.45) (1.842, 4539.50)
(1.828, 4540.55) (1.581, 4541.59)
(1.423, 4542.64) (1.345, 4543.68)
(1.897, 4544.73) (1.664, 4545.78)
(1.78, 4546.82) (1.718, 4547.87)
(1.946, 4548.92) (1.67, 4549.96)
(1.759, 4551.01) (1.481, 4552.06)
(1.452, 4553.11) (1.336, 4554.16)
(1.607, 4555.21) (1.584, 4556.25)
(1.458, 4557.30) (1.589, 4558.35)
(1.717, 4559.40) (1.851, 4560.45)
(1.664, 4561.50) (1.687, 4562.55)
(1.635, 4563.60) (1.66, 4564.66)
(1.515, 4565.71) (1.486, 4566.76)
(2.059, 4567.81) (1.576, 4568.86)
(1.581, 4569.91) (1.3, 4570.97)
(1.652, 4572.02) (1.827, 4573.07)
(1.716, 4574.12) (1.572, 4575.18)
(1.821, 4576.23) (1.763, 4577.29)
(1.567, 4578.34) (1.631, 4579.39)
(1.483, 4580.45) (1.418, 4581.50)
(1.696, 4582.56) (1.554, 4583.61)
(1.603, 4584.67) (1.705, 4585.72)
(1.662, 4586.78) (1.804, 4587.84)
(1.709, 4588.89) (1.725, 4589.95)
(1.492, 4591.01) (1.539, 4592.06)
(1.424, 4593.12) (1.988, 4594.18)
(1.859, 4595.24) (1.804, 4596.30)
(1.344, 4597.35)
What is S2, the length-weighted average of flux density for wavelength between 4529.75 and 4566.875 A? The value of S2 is 1.64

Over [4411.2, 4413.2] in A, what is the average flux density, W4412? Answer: 1.53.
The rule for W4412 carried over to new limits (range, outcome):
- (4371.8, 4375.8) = 1.54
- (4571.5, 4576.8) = 1.72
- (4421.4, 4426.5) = 1.37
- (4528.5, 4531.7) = 1.51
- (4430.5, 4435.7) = 1.34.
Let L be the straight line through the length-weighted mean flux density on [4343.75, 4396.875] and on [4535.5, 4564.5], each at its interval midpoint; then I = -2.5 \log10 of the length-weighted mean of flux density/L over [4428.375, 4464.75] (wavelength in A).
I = 0.11 mag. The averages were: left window 1.51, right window 1.64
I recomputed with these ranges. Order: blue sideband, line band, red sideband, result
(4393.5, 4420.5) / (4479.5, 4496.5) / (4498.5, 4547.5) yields 0.03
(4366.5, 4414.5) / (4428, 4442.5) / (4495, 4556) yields 0.11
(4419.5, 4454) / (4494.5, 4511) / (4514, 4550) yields 0.08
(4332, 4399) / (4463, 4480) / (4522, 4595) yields 0.02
